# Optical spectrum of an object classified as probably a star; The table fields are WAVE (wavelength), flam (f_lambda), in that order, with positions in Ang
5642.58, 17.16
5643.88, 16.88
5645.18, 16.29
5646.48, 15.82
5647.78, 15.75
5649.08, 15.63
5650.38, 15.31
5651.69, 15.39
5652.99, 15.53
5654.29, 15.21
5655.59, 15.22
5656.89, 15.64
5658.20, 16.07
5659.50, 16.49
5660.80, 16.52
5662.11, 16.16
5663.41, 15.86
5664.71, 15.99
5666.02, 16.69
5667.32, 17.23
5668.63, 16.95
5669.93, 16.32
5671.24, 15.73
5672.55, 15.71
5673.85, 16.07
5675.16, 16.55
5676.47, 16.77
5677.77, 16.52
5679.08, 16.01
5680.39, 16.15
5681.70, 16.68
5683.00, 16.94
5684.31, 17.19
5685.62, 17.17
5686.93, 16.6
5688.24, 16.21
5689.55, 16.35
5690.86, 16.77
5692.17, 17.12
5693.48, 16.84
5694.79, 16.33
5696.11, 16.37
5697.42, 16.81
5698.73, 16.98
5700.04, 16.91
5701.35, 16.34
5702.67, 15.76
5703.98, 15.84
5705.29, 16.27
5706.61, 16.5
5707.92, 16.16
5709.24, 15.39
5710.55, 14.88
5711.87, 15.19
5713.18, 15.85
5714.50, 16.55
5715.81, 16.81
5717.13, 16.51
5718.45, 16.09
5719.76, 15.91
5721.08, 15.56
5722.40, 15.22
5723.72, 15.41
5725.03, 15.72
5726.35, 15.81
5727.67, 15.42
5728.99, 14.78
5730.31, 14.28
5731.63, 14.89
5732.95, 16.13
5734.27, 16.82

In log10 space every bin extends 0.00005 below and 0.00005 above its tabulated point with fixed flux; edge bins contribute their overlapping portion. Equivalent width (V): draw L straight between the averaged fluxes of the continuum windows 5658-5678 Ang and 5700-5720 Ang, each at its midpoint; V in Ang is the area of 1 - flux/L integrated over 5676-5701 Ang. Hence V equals -0.7 Ang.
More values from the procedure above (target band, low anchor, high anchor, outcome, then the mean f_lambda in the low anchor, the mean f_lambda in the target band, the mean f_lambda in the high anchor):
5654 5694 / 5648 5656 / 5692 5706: -1.21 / 15.4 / 16.4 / 16.5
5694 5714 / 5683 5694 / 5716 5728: 0.26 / 16.8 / 16.1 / 15.8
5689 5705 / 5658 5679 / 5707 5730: -0.54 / 16.4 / 16.5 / 15.7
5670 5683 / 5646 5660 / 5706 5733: -0.54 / 15.6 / 16.3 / 15.7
